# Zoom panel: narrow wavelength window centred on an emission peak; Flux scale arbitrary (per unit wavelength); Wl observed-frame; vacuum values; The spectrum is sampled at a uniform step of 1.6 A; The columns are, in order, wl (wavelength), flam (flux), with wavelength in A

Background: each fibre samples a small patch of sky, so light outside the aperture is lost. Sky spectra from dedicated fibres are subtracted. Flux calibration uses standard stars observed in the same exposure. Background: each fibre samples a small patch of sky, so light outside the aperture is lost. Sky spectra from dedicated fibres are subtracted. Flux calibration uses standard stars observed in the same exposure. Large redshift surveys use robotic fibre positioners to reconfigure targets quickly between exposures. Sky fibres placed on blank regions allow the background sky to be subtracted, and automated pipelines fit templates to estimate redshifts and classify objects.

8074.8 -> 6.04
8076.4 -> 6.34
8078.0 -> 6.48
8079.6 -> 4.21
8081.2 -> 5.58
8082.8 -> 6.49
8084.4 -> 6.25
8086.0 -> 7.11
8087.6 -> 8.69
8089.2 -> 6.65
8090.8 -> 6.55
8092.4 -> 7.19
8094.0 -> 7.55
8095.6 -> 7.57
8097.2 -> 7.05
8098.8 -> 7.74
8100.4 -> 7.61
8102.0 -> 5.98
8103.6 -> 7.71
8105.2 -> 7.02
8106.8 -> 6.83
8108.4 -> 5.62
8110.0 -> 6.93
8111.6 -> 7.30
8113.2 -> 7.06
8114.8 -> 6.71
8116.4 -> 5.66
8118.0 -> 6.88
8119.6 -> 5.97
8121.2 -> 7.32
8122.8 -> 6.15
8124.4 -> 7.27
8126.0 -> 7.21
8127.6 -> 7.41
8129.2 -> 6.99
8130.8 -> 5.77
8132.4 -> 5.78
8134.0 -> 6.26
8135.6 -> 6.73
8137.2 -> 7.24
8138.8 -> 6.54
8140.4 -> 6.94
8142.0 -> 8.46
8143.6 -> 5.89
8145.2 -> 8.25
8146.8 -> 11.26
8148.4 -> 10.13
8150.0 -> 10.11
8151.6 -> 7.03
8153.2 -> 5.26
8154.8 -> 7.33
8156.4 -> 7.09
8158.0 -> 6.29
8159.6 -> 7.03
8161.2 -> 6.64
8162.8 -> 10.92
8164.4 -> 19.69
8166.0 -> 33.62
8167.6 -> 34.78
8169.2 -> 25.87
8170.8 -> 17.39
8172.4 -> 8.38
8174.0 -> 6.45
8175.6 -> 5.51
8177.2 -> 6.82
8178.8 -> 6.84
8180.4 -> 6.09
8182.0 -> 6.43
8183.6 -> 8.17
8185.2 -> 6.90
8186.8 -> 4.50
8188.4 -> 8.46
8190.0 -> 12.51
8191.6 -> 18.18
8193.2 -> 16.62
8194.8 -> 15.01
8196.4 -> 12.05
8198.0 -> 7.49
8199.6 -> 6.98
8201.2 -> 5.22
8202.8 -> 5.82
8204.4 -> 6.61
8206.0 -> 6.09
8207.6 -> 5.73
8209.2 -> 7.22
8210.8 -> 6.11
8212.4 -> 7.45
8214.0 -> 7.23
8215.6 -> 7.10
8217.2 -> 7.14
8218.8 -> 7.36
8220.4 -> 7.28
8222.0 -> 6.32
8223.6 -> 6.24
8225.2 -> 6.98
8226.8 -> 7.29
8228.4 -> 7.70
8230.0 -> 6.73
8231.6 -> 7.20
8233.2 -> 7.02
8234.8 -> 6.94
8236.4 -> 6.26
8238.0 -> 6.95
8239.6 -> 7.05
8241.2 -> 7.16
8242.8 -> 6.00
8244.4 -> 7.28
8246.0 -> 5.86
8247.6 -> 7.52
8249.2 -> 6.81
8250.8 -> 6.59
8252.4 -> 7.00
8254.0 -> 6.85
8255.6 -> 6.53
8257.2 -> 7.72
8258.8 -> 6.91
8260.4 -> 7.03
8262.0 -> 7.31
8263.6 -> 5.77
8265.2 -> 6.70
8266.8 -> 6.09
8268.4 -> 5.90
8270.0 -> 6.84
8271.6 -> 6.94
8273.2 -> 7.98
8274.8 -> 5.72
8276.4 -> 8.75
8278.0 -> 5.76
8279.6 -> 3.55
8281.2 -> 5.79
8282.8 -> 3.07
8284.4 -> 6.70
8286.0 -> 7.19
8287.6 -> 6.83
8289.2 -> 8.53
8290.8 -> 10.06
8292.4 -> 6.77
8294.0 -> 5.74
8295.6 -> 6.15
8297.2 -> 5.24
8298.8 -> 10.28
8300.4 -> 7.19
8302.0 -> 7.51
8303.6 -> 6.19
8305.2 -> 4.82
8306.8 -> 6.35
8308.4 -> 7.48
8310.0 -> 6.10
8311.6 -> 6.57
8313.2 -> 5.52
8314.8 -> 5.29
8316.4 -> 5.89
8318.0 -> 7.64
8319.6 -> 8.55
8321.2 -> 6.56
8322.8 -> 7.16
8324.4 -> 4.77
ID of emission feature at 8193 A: [N II] 6583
